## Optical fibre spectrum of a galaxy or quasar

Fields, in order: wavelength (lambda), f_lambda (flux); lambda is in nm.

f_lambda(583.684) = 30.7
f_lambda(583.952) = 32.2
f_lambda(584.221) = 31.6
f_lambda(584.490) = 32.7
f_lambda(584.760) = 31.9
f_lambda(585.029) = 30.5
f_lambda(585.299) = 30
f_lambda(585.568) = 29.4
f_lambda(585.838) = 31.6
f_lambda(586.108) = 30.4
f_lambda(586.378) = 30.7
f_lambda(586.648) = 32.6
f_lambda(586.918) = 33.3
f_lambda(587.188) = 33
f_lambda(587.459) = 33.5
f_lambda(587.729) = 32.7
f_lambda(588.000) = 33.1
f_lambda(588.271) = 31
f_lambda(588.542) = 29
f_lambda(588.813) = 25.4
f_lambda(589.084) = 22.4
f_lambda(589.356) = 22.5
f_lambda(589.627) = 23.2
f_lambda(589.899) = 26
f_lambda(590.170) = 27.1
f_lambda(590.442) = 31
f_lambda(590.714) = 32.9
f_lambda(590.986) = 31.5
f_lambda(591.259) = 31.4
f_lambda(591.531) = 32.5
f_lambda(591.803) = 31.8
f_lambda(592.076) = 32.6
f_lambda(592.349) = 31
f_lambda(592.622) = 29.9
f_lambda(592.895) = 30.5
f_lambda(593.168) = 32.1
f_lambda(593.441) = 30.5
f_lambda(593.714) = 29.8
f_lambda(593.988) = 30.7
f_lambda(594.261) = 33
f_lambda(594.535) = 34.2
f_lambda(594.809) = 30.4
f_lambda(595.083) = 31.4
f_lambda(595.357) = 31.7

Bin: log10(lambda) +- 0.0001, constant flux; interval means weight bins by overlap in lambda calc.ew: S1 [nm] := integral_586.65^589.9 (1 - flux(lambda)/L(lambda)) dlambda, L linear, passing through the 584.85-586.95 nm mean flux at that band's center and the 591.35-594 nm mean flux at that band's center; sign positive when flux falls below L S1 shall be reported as 0.211 nm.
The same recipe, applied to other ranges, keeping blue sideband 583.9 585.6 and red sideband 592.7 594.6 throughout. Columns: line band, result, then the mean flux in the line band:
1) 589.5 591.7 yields 0.13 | 29.5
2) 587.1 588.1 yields -0.06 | 33.1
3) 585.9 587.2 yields -0.03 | 31.9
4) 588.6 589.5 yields 0.21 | 23.9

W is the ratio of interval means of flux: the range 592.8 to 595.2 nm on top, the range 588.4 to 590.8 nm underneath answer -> 1.2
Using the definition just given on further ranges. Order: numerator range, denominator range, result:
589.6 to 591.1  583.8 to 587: 0.92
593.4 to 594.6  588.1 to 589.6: 1.21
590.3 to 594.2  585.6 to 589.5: 1.04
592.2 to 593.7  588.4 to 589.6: 1.24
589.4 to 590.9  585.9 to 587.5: 0.87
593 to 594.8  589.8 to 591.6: 1.04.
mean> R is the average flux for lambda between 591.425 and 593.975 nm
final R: 31.1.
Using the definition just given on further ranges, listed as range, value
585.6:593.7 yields 30.2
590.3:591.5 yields 31.7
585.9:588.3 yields 32.3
